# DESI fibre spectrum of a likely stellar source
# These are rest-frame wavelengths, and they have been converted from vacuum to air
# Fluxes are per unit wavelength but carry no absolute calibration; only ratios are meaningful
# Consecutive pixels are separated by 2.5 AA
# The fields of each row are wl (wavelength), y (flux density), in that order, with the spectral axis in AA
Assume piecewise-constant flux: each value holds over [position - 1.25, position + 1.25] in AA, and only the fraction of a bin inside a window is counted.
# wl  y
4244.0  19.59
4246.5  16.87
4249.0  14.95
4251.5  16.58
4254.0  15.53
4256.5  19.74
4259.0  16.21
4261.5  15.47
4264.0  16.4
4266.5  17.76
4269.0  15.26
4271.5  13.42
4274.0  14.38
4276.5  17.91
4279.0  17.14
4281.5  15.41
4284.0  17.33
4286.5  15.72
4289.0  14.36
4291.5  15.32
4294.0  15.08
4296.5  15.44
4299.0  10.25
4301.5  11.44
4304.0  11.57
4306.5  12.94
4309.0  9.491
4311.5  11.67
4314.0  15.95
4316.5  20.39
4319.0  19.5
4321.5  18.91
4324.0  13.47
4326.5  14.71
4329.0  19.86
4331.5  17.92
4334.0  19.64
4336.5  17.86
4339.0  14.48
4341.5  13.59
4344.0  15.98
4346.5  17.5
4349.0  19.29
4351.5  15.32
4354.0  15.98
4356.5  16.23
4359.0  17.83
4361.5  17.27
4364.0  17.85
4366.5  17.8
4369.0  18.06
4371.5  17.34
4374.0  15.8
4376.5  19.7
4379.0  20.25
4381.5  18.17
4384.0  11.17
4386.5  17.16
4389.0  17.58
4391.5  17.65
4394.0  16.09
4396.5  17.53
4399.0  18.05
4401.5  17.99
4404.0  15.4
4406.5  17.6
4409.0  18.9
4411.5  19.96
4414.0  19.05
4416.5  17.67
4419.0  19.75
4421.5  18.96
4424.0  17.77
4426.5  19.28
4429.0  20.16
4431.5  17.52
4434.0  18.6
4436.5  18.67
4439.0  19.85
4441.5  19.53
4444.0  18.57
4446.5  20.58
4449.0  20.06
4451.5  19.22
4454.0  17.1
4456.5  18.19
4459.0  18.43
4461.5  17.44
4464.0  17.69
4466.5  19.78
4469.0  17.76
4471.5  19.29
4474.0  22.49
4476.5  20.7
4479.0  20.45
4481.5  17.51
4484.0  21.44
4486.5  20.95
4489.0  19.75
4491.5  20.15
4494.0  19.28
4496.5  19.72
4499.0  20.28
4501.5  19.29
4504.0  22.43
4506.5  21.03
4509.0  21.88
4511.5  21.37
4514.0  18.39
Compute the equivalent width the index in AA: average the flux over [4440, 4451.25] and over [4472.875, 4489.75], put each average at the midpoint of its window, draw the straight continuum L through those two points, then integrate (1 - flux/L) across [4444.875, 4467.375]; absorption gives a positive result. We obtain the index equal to 1.34 AA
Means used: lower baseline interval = 19.6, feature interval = 18.7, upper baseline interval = 20.5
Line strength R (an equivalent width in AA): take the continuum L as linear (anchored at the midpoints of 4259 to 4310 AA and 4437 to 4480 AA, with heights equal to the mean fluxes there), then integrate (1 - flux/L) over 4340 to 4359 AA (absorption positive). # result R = 0.0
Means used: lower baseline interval 14.7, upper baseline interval 19.2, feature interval 16.3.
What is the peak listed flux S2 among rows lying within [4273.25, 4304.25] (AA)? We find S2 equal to 17.91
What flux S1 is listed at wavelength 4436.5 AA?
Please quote 18.67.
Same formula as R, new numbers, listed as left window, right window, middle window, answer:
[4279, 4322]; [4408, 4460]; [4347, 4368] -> -0.9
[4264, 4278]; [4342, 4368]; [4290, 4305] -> 2.7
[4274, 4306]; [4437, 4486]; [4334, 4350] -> -0.6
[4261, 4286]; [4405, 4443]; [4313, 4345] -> -0.1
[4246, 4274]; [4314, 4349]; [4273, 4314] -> 6.1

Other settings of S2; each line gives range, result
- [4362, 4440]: 20.25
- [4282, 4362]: 20.39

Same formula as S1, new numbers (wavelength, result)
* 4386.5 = 17.16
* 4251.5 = 16.58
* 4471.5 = 19.29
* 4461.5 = 17.44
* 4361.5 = 17.27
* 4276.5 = 17.91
